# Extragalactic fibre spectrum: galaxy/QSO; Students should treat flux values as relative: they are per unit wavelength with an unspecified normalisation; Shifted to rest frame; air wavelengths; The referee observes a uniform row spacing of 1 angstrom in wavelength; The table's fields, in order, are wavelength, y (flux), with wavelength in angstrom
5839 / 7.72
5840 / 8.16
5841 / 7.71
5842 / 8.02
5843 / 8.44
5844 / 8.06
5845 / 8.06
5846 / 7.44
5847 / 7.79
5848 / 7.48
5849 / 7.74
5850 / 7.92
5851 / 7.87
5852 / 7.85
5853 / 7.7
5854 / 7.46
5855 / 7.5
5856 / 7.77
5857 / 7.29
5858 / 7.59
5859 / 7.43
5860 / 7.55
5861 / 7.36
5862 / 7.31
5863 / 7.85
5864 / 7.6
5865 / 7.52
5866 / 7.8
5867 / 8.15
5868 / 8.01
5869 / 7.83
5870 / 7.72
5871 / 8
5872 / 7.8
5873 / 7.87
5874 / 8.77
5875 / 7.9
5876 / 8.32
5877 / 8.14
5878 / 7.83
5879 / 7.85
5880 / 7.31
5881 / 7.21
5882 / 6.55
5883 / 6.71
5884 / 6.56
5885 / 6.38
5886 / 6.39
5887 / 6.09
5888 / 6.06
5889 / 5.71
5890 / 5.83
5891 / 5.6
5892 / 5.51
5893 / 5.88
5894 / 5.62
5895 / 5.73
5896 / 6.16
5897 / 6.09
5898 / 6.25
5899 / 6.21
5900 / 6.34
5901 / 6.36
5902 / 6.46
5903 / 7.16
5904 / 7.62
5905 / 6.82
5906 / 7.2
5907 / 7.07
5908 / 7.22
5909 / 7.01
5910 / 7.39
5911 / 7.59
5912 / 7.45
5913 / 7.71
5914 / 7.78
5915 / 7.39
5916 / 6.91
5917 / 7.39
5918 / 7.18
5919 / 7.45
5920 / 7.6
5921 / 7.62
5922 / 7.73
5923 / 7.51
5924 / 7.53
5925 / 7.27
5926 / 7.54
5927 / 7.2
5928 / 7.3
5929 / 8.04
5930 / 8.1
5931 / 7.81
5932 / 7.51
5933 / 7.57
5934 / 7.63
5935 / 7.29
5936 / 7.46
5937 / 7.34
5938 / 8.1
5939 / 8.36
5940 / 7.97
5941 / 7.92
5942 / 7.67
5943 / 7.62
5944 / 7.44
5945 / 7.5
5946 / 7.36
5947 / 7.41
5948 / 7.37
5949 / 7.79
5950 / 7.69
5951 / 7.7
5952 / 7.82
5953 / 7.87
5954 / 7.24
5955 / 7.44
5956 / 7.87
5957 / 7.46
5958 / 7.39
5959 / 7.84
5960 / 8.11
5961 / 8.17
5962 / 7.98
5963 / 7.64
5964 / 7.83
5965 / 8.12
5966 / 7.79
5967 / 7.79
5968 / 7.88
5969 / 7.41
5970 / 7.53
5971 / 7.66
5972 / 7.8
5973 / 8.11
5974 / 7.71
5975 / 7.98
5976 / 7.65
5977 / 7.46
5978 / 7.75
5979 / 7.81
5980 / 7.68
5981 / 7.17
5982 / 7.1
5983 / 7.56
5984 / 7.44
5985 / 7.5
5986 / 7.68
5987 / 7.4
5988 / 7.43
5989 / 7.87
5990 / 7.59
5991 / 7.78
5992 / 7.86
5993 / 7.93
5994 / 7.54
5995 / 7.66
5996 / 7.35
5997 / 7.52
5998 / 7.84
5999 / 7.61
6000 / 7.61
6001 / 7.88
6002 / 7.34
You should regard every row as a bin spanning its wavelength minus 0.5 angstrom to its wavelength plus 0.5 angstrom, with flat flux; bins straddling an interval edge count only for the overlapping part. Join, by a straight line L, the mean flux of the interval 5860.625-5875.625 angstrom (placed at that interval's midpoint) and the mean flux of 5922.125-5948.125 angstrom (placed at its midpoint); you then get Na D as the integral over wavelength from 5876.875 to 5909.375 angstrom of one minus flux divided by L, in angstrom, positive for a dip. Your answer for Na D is 5.0 angstrom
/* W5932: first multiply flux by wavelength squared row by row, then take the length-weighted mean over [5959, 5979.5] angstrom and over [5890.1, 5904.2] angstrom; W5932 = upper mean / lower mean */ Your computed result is 1.30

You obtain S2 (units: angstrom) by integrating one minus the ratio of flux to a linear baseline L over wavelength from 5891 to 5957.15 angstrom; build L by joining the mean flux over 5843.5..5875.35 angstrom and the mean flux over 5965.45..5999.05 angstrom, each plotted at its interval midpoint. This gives 3.6 angstrom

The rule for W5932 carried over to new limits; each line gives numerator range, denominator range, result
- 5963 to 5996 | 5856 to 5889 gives 1.07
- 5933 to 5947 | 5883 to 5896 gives 1.30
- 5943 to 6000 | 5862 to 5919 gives 1.12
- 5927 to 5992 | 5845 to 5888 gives 1.05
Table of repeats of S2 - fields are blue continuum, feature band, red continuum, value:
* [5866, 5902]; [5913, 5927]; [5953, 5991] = -0.5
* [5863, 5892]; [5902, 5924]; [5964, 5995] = 0.1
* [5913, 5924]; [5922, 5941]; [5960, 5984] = -0.3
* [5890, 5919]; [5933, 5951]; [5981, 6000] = -1.3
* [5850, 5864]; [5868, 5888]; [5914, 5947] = 0.5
